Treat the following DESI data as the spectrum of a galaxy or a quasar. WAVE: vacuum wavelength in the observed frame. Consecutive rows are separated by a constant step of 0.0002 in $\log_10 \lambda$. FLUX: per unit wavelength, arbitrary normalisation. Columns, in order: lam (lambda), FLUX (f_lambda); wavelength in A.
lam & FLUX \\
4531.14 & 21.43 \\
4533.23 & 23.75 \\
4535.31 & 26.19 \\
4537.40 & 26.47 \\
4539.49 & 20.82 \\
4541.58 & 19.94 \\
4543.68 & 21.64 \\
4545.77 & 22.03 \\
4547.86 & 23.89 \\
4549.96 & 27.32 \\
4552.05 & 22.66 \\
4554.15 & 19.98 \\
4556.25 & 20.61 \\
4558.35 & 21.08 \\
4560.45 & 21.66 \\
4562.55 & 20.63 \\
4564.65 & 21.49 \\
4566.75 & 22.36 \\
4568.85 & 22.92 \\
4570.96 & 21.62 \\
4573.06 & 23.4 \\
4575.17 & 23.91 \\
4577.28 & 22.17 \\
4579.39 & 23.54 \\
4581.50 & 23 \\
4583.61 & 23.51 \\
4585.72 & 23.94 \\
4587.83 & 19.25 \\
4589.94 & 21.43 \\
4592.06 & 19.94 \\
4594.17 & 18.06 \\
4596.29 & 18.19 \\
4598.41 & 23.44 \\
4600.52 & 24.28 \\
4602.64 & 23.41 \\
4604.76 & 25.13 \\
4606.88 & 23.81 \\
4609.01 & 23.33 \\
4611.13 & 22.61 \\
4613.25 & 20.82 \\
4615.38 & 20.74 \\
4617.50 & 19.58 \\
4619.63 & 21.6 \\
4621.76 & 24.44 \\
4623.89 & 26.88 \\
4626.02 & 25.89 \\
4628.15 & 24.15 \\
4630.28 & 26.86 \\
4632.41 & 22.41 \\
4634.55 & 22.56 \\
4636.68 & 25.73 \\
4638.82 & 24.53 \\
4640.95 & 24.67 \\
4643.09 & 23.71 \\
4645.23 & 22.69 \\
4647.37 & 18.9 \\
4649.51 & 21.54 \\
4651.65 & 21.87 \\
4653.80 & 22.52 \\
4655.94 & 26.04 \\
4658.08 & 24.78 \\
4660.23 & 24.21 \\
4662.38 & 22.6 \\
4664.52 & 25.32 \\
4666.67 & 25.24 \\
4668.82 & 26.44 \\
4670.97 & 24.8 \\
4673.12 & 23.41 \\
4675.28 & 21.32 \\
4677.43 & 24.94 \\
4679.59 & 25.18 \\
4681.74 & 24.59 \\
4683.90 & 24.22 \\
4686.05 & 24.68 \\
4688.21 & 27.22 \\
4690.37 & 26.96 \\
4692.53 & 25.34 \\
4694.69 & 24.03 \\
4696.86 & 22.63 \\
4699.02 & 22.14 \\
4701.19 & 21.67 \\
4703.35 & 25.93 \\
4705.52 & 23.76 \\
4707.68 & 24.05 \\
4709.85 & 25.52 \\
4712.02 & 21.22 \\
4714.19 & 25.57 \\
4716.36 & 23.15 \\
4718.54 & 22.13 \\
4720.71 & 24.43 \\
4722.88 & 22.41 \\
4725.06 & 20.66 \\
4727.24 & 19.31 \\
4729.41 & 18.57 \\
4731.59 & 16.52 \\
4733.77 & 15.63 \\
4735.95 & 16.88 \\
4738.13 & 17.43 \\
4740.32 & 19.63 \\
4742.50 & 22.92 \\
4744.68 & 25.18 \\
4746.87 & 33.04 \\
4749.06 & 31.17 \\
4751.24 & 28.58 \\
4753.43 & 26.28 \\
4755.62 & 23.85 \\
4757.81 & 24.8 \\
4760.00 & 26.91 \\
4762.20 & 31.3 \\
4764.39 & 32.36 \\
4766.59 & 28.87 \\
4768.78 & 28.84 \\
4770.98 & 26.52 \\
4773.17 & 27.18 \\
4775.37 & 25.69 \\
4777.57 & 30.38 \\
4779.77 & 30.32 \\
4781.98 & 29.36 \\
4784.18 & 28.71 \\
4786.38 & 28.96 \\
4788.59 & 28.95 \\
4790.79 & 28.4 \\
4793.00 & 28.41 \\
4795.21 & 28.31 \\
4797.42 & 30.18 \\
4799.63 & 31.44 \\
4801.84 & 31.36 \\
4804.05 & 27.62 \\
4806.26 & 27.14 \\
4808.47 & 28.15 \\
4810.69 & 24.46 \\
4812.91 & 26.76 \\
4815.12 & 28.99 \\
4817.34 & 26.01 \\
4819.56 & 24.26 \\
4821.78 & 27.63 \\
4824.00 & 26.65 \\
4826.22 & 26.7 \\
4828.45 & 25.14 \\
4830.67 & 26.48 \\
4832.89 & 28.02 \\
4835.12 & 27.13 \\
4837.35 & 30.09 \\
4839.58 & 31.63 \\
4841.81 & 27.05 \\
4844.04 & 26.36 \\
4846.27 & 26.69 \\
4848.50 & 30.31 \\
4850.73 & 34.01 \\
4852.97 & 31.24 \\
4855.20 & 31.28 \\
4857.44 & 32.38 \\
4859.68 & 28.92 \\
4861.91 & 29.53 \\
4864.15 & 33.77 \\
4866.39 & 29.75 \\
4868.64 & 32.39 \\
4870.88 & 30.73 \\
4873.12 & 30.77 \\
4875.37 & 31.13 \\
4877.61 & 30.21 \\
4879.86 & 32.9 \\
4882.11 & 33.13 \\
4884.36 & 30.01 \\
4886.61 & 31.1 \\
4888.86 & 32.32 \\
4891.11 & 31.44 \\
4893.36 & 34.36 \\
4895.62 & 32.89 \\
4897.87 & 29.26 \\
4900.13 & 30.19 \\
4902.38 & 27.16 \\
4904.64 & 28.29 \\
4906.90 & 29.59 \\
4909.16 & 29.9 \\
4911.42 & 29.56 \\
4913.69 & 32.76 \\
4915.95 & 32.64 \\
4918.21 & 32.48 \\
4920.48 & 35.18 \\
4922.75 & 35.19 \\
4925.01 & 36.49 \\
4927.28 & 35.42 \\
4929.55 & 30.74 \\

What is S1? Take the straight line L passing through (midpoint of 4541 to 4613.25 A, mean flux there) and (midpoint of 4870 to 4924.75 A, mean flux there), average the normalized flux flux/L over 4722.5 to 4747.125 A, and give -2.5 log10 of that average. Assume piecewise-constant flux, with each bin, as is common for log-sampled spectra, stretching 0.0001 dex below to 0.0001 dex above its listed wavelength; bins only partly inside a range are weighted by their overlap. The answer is 0.31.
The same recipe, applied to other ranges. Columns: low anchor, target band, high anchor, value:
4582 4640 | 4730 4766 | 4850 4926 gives 0.11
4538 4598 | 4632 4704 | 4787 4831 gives 0.01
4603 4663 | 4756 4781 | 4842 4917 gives -0.03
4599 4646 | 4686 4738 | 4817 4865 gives 0.15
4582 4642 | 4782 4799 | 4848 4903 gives -0.01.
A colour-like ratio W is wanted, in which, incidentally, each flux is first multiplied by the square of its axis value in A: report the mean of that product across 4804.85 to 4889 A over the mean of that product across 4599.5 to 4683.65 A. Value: 1.3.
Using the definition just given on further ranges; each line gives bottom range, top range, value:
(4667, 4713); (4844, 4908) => 1.37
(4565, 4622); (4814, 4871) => 1.45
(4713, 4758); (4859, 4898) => 1.47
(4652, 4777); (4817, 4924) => 1.32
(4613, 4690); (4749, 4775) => 1.22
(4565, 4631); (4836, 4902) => 1.52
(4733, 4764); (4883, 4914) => 1.31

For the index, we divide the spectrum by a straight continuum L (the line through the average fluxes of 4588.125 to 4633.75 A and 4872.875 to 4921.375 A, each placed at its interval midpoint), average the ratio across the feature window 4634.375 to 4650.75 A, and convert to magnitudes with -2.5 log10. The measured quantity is 0.02 mag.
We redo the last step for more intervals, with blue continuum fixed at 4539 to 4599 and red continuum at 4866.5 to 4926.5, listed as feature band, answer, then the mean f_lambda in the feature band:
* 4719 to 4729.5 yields 0.232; 21.4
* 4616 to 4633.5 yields -0.016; 23.9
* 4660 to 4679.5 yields 0.025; 24.3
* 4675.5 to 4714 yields 0.056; 24.3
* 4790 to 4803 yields -0.039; 29.7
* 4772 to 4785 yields -0.019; 28.6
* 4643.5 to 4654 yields 0.128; 21.5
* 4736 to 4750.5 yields 0.112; 24.4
